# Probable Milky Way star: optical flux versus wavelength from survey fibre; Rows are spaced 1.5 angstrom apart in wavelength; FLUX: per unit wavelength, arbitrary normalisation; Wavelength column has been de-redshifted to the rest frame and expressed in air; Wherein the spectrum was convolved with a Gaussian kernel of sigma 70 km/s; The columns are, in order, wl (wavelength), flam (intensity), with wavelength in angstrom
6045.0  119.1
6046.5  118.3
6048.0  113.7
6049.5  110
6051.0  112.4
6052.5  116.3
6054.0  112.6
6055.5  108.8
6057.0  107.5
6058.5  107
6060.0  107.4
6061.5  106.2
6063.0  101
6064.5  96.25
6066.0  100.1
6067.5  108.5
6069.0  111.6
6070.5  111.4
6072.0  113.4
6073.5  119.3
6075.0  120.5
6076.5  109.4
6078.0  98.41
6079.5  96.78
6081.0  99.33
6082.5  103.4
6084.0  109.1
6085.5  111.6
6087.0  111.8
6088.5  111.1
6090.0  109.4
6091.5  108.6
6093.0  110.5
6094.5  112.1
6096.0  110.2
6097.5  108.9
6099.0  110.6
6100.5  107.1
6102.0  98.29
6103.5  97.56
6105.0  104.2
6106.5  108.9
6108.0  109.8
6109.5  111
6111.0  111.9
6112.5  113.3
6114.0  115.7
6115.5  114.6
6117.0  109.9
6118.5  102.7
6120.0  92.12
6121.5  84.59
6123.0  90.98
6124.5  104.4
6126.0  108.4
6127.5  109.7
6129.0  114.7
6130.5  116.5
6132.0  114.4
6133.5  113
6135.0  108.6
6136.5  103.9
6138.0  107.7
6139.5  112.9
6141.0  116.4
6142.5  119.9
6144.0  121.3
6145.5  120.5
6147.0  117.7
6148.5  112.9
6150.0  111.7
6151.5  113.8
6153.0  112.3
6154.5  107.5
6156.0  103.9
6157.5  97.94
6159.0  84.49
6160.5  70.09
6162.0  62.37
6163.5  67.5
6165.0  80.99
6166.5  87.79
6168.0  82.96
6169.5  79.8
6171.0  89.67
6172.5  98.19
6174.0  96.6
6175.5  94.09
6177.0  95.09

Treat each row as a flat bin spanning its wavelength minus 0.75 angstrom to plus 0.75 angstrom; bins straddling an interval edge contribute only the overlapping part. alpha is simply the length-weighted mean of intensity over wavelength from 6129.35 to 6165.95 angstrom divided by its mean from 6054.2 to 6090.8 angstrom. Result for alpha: 1.0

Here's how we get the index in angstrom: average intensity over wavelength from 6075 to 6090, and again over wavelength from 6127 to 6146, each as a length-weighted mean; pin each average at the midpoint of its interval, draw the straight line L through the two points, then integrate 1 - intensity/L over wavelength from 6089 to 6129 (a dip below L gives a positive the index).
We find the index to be 1.3 angstrom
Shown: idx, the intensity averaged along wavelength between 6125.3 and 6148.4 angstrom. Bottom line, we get 114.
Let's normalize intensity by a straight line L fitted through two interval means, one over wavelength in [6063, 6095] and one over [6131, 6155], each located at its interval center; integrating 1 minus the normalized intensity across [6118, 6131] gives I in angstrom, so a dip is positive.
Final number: 1.1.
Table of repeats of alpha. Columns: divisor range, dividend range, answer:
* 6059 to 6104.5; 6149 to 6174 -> 0.85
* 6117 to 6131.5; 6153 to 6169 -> 0.83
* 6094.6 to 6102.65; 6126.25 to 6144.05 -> 1.05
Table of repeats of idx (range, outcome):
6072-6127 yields 107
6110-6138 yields 107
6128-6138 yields 111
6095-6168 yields 105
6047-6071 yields 108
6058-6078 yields 108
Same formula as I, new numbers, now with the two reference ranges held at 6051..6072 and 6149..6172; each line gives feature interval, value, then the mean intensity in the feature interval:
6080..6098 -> -1.0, 109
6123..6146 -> -4.1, 112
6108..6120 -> -1.4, 110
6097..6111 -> -0.9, 107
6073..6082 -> -0.2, 107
